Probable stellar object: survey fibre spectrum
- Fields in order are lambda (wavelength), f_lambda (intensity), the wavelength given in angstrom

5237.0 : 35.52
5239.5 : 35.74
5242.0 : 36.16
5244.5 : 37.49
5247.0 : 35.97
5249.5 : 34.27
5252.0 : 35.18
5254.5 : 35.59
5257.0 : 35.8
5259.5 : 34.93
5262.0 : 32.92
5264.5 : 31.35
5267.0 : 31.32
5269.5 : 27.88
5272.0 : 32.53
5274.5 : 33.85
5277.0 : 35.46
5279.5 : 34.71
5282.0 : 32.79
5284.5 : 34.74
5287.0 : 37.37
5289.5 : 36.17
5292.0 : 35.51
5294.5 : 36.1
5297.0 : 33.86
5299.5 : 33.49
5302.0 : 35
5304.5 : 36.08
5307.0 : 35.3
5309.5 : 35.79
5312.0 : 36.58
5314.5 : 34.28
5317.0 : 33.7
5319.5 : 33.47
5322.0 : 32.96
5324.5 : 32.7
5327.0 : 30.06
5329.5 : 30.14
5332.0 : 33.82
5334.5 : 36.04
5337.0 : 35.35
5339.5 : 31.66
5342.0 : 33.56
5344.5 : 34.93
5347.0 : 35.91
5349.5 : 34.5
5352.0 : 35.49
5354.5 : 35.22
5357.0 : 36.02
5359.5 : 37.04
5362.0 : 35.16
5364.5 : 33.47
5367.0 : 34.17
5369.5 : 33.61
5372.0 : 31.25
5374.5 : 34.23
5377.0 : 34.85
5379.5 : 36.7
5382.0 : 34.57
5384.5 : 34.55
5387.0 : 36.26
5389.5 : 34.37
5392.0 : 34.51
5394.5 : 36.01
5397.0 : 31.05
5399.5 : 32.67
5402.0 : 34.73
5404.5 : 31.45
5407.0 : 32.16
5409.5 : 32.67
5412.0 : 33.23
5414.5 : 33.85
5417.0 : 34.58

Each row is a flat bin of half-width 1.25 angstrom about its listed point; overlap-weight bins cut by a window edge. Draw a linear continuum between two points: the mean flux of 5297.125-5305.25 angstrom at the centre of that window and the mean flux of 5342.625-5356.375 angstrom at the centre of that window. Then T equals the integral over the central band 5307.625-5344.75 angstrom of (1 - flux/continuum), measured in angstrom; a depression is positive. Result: 1.3 angstrom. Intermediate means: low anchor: 34.6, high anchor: 35.2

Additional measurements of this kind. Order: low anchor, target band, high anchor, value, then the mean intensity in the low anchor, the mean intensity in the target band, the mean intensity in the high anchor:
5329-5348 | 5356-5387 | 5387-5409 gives -0.9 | 34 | 34.7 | 33.5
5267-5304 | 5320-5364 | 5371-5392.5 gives 0.4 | 34.2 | 34.1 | 34.6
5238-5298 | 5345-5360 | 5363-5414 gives -0.7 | 34.5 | 35.6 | 33.8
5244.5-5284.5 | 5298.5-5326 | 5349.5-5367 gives 0.1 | 33.8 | 34.5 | 35.2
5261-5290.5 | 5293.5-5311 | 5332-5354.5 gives -0.6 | 33.4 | 35.1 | 34.7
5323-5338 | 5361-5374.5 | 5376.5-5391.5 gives 0.4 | 33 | 33.6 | 35.2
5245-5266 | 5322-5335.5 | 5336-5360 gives 0.9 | 34.6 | 32.5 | 34.9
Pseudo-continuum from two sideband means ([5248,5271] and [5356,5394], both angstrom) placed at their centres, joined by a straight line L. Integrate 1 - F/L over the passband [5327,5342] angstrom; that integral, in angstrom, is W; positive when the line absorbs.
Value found 0.5 angstrom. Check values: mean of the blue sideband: 33.3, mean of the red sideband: 34.7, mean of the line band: 33.1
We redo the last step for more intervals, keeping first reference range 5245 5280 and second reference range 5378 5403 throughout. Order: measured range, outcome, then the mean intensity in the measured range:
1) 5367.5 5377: 0.3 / 33.4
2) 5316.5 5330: 0.8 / 32.2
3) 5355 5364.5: -0.4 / 35.7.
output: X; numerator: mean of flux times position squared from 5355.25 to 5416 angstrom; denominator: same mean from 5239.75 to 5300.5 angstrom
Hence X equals 1.0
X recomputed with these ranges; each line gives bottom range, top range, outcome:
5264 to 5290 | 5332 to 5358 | 1.07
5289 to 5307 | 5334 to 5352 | 1.00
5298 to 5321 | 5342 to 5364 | 1.03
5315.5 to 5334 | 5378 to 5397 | 1.10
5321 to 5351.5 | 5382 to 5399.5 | 1.05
